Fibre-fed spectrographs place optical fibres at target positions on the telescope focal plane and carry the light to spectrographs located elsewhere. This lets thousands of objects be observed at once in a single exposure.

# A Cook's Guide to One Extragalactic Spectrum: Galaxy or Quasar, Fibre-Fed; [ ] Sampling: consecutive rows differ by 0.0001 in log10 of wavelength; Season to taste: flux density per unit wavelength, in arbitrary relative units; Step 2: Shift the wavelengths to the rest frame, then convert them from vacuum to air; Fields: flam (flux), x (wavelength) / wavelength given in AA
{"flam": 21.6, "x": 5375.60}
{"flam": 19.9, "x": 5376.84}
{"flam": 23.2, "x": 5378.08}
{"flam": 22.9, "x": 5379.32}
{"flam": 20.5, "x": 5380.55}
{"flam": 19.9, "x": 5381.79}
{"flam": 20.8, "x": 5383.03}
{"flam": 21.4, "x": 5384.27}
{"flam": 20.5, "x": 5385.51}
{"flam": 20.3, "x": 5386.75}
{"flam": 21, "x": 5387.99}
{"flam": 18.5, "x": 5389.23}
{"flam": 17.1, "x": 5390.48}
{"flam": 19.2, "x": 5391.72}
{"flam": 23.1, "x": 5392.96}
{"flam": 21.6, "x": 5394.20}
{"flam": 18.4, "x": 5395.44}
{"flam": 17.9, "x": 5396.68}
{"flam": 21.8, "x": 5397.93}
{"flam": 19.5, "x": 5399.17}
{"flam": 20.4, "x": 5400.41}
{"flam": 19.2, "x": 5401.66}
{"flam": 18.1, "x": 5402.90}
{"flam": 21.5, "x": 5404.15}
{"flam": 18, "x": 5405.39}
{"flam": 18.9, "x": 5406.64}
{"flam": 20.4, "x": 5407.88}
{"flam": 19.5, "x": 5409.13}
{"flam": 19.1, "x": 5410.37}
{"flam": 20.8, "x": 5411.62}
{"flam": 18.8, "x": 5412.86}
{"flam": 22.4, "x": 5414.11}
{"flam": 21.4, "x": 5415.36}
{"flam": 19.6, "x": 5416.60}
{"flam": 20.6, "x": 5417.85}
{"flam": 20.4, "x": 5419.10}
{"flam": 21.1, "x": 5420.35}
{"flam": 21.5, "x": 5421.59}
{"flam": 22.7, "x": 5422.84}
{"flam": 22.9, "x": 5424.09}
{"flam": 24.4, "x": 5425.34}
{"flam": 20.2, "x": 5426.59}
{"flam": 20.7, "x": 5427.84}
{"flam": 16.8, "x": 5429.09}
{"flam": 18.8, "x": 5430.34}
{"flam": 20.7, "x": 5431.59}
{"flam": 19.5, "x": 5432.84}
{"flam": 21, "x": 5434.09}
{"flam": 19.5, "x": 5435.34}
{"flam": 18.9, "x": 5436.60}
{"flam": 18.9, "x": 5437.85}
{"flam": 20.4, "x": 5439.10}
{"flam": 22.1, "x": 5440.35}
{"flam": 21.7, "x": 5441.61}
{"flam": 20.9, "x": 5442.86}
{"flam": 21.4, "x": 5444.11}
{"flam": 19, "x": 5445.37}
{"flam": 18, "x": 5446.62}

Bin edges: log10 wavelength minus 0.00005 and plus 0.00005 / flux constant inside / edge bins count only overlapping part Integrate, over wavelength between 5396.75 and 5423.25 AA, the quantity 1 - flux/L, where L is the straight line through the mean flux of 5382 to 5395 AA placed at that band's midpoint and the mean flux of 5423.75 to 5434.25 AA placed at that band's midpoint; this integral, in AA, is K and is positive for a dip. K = 0.3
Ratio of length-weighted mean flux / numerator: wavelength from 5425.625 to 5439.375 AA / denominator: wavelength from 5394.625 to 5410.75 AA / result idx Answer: 1.01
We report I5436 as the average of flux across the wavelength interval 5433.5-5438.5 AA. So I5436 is 19.6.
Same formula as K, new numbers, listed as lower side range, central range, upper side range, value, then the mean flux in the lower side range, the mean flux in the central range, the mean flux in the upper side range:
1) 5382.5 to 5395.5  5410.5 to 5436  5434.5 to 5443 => -0.5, 20.2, 20.7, 20.3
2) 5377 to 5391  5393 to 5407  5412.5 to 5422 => 0.6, 20.6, 19.7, 20.8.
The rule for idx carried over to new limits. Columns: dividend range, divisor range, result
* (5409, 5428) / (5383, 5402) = 1.05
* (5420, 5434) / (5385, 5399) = 1.05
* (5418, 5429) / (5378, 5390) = 1.03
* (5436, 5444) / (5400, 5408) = 1.06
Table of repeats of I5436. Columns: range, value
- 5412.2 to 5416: 20.9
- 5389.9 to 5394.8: 20.3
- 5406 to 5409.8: 19.6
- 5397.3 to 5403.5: 19.8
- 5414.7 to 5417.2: 20.6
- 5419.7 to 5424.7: 22.1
